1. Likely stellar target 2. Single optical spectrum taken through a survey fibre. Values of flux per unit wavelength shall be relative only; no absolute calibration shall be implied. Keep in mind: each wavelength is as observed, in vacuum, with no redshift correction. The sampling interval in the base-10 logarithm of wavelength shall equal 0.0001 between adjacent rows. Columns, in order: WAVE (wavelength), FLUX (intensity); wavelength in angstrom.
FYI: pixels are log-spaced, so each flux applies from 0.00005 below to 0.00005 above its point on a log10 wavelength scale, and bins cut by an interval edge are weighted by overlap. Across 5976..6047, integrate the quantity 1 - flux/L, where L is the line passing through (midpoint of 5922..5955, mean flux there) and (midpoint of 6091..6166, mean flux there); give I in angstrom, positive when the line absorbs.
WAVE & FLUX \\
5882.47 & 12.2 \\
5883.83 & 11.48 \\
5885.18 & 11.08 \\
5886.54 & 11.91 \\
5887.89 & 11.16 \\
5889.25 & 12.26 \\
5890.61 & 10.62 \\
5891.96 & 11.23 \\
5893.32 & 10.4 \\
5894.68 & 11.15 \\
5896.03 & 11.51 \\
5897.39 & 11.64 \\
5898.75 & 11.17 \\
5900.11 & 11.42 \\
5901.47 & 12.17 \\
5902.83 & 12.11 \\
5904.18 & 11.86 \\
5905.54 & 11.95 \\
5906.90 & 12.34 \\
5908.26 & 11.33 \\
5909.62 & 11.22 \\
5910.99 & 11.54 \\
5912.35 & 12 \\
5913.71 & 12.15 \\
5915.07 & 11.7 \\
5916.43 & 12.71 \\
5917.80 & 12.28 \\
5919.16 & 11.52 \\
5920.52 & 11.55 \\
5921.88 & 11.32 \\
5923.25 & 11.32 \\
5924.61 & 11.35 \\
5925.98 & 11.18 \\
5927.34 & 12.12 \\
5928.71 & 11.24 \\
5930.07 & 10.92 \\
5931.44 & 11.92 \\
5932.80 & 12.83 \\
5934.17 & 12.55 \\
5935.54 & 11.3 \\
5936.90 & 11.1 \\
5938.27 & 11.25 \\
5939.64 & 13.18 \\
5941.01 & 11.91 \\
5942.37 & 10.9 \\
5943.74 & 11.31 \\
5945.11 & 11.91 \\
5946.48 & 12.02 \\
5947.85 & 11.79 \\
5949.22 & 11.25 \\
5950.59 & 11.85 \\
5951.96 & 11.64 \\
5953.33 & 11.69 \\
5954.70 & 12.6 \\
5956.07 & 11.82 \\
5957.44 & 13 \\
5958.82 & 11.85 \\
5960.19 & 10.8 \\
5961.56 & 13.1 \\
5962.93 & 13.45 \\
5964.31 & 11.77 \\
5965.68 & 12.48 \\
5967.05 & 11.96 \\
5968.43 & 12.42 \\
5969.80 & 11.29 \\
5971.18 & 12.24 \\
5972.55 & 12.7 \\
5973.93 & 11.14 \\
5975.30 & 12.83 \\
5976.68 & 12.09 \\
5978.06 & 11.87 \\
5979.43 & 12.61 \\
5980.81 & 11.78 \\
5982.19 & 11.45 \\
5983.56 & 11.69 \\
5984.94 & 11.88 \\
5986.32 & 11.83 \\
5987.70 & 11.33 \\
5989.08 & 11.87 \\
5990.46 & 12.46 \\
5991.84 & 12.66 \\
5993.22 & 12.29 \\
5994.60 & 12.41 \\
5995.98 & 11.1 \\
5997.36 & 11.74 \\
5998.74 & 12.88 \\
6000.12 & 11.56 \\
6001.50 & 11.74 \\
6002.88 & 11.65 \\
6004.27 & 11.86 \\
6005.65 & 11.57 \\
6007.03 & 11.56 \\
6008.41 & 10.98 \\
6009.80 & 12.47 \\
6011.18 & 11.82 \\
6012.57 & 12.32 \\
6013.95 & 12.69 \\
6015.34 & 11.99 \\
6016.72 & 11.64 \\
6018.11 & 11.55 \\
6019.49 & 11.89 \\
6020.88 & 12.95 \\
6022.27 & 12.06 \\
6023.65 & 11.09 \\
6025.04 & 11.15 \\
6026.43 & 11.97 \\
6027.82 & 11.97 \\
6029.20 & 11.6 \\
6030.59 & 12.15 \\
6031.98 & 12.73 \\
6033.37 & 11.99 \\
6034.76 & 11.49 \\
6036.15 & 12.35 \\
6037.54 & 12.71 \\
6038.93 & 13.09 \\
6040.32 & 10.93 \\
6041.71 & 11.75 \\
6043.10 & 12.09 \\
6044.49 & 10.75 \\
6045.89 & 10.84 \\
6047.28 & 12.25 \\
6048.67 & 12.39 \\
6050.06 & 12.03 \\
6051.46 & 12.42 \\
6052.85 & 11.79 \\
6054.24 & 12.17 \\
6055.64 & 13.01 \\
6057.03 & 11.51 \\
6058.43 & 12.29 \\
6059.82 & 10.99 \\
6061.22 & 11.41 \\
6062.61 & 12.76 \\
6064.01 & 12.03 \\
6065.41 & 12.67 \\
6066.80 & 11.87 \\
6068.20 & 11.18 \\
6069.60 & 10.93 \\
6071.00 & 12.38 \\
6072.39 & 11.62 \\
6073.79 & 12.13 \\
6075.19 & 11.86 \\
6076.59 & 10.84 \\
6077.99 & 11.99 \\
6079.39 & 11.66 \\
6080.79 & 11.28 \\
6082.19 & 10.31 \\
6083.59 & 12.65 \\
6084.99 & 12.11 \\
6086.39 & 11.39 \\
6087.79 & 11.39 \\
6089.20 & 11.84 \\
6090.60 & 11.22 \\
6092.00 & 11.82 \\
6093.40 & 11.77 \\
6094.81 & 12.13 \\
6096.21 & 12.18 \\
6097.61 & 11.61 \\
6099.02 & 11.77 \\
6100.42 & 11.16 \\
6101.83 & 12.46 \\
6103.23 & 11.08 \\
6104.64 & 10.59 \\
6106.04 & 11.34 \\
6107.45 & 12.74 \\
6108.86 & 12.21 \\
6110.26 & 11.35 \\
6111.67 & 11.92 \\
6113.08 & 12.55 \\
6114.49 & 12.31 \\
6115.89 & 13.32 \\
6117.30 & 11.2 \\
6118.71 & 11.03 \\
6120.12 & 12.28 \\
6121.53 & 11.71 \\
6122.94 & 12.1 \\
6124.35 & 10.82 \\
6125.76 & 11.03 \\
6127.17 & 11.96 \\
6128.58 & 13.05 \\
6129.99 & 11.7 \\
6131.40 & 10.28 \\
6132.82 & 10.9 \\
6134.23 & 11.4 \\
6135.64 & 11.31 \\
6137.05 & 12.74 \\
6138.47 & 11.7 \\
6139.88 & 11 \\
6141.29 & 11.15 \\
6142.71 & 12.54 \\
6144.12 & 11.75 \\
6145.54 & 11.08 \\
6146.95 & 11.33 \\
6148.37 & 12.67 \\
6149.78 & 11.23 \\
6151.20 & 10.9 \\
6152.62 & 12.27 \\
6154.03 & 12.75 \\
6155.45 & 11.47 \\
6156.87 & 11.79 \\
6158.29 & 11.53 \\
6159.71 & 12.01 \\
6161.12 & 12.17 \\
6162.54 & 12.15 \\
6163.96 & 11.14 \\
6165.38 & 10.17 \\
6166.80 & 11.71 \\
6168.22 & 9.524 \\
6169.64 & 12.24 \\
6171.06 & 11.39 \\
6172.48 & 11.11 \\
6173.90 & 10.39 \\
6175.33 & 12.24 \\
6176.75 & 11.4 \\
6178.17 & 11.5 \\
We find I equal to -1.22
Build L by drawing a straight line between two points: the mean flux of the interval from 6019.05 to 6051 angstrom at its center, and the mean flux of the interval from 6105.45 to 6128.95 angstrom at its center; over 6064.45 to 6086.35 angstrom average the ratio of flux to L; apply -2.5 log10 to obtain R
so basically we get 0.02 mag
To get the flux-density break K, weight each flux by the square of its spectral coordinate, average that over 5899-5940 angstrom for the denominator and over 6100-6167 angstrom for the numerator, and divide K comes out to 1.07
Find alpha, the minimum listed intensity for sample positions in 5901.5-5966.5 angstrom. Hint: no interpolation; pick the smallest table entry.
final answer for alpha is 10.8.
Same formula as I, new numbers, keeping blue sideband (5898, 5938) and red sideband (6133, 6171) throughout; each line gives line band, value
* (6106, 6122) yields -0.6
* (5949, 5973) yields -0.9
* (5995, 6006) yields -0.1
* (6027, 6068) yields -1.2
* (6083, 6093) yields -0.1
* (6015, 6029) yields -0.2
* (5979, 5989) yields -0.1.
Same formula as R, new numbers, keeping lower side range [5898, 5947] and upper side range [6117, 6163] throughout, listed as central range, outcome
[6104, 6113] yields -0.01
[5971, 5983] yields -0.03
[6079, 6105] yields 0.01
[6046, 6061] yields -0.03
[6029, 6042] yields -0.04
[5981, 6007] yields -0.01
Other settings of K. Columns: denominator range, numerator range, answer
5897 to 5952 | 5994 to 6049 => 1.05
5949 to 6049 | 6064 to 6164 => 1.02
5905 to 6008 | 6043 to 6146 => 1.03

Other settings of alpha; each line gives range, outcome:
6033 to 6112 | 10.31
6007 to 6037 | 10.98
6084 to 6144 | 10.28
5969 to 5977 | 11.14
